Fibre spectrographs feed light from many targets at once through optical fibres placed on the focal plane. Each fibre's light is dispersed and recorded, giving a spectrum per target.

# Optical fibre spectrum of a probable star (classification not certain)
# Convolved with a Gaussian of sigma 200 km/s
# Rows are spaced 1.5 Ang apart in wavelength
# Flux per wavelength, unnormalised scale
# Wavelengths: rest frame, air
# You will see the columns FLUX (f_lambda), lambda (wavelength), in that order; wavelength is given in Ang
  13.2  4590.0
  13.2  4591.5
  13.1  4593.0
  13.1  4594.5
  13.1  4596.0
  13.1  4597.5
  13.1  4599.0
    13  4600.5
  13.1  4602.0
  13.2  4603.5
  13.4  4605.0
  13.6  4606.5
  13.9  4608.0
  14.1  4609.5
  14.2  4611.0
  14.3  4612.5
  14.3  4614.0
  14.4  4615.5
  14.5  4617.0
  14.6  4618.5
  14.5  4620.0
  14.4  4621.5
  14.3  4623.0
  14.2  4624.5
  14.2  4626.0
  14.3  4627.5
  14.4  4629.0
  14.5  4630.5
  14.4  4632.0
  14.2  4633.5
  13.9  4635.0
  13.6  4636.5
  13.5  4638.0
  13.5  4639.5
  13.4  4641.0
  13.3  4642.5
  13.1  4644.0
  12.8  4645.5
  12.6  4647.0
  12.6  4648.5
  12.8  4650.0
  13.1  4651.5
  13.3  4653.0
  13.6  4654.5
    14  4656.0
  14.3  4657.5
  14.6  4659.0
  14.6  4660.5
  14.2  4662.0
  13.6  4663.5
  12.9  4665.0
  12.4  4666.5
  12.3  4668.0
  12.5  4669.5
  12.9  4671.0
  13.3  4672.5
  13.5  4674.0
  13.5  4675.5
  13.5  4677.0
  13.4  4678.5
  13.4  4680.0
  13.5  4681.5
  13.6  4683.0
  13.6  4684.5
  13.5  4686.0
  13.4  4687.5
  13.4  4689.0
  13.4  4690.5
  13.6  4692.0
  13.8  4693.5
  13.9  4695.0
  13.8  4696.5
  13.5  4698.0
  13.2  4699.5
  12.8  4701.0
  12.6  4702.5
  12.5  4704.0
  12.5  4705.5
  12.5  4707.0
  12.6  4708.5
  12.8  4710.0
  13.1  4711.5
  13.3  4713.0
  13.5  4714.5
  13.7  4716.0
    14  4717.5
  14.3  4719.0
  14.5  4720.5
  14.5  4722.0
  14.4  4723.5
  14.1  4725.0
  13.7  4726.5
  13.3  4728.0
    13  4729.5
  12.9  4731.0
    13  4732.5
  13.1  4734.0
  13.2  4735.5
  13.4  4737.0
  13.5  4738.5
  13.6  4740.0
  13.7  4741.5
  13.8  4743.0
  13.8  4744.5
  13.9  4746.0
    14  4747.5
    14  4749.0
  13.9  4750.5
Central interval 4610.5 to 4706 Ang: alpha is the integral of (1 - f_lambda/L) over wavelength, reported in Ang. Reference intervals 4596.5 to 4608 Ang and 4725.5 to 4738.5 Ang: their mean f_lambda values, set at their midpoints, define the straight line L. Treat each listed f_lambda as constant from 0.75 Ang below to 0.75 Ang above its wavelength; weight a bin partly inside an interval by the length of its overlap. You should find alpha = -2.54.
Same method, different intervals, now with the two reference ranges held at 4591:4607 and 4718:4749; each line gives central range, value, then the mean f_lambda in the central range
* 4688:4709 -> 0.6 Ang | 13.2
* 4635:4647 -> 0.0 Ang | 13.3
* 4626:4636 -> -0.7 Ang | 14.3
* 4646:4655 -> 0.3 Ang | 13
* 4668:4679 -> 0.2 Ang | 13.2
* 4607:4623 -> -1.3 Ang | 14.3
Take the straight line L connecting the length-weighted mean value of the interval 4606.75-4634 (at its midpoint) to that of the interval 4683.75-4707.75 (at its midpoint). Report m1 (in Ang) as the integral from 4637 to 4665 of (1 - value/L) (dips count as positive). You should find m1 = 0.8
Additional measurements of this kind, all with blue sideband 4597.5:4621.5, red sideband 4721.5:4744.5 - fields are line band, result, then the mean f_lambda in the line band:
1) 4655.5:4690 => 0.59 Ang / 13.5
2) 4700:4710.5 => 0.77 Ang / 12.6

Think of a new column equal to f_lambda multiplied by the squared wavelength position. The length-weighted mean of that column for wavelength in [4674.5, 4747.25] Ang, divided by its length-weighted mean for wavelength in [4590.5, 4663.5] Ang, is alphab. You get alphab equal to 1.02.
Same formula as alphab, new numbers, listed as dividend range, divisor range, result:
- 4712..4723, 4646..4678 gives 1.07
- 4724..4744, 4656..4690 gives 1.02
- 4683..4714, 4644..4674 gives 1.01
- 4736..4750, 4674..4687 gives 1.05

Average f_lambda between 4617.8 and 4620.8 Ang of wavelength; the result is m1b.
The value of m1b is 14.5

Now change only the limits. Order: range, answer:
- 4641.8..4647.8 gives 12.9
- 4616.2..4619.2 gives 14.5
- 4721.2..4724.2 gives 14.5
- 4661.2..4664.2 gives 13.9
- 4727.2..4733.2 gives 13.1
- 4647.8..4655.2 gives 13.1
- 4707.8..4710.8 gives 12.7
